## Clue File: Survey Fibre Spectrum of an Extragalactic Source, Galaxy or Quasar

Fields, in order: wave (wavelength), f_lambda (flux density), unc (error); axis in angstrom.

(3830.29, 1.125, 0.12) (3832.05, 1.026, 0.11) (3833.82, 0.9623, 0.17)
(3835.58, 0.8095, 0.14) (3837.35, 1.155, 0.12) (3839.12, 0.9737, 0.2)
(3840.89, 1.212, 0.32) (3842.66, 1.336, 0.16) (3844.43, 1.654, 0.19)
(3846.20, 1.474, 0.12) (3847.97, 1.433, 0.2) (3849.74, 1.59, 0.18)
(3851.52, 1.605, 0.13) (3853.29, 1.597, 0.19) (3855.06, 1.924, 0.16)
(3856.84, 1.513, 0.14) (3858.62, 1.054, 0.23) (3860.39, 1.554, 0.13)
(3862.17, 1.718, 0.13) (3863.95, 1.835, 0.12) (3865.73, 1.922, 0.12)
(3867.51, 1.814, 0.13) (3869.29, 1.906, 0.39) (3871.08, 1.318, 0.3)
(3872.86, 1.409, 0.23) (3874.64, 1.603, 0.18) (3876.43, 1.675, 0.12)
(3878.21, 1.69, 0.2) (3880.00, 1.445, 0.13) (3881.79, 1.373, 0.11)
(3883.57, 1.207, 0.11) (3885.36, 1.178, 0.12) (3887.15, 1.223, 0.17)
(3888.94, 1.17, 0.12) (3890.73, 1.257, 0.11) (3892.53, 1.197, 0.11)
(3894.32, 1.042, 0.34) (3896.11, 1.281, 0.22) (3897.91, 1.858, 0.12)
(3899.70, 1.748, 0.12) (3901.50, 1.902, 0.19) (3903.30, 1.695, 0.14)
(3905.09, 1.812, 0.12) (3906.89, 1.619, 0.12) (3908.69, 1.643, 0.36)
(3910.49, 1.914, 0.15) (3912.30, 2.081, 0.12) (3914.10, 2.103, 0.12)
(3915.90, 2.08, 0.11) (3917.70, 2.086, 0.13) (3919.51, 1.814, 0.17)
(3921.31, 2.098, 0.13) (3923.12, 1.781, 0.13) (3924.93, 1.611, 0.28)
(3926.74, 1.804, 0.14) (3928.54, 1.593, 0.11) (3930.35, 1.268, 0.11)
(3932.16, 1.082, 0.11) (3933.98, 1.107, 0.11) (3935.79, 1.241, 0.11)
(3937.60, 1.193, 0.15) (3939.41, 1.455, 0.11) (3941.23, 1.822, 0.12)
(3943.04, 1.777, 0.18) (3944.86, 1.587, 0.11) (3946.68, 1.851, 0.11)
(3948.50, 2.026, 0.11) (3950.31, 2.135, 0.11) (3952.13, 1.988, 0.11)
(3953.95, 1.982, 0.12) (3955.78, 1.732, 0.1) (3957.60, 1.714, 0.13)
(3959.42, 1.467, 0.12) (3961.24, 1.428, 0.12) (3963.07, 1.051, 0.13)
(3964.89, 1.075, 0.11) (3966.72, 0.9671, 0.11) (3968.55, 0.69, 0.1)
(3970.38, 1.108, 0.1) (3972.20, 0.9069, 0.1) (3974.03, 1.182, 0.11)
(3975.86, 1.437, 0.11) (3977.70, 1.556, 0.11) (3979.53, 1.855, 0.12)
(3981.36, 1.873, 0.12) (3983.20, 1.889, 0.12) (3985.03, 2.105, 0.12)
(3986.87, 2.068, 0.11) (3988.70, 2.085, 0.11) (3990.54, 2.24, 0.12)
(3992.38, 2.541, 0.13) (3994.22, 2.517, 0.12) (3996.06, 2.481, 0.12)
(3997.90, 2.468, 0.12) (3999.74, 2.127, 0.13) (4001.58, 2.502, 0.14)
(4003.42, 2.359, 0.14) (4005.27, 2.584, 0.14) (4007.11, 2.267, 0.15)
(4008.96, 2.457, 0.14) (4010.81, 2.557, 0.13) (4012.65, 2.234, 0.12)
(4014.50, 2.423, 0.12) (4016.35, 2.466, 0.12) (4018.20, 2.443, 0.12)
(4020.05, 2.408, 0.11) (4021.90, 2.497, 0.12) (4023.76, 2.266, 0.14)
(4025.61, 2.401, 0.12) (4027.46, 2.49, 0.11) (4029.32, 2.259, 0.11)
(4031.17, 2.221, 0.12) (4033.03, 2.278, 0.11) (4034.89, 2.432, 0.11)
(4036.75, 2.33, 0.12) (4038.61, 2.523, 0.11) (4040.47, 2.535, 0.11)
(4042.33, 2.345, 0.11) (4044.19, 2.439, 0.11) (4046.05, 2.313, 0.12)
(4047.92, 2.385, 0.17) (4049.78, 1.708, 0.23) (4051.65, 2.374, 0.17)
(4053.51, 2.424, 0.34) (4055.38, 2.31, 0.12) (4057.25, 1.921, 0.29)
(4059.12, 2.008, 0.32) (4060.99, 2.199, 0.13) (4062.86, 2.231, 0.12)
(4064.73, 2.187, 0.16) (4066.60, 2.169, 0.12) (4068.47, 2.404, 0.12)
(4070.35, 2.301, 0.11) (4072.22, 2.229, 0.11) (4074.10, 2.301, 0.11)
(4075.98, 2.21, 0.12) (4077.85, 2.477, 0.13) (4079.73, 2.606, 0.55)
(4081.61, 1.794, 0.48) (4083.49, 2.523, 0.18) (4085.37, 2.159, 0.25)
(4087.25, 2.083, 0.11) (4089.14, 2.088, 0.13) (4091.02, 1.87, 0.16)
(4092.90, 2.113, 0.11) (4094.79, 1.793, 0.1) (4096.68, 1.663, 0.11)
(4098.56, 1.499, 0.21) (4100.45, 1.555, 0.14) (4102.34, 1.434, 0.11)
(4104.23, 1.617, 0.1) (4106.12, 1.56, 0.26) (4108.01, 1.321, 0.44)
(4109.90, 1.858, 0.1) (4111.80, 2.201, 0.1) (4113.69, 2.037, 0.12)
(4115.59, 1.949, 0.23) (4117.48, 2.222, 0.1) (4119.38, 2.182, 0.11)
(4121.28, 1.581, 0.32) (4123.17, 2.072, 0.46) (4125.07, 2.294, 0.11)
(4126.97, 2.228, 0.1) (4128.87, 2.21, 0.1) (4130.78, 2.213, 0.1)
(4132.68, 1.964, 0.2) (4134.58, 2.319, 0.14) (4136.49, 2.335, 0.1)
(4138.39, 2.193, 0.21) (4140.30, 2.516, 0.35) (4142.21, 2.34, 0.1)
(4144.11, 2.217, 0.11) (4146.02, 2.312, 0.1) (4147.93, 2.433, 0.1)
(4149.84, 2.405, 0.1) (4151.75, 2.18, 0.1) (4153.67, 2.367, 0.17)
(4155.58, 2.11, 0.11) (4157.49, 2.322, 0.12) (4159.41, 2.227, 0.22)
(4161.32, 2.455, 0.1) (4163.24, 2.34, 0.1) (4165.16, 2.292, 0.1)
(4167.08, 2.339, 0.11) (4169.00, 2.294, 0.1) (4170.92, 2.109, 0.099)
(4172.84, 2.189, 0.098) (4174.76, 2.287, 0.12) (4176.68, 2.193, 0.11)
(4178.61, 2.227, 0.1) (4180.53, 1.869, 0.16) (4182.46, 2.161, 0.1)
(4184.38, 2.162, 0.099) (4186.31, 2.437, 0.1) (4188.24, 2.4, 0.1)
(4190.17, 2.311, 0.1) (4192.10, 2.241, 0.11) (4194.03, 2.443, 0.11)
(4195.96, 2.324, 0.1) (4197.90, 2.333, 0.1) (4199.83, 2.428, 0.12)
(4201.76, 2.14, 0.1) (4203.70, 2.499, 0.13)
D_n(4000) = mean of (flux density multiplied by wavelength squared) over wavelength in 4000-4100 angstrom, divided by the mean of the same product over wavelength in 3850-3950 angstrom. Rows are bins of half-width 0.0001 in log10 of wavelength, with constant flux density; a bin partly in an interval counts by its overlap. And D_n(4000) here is 1.5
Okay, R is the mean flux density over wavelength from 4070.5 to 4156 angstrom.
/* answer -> 2.08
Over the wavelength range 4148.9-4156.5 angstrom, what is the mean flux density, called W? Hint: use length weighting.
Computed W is 2.27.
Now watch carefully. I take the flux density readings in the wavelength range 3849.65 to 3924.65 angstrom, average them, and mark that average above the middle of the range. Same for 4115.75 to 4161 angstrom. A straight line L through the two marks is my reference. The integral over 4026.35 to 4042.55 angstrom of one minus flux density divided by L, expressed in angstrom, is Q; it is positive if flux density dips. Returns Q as -3.29 angstrom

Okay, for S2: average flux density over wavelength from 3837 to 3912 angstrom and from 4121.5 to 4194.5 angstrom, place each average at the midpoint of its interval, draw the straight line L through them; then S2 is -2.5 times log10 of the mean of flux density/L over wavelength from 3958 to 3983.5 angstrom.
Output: 0.324 mag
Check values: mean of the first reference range 1.52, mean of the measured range 1.31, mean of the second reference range 2.26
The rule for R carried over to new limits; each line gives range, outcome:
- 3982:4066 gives 2.32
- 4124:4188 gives 2.26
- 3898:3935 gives 1.74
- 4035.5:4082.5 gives 2.27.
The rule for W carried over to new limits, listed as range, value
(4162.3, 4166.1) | 2.31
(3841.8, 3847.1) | 1.49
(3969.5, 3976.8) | 1.16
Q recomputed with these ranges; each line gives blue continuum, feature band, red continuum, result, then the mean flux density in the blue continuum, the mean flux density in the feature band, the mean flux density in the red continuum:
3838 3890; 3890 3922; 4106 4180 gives -2.7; 1.49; 1.74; 2.18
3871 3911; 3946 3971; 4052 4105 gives 2.7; 1.49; 1.52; 2.08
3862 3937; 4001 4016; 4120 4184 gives -4.4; 1.6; 2.42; 2.23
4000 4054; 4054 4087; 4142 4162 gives 1.6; 2.37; 2.24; 2.3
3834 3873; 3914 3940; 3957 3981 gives -4.9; 1.48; 1.61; 1.27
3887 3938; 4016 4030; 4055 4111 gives -4.0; 1.61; 2.4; 2.01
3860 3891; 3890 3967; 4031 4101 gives 3.1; 1.52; 1.63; 2.19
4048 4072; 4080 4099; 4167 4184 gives 1.7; 2.2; 1.99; 2.18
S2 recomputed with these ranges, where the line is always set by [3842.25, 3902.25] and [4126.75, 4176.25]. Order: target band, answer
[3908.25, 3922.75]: -0.21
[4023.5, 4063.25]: -0.16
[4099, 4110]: 0.37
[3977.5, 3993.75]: -0.13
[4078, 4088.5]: -0.08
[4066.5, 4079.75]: -0.13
